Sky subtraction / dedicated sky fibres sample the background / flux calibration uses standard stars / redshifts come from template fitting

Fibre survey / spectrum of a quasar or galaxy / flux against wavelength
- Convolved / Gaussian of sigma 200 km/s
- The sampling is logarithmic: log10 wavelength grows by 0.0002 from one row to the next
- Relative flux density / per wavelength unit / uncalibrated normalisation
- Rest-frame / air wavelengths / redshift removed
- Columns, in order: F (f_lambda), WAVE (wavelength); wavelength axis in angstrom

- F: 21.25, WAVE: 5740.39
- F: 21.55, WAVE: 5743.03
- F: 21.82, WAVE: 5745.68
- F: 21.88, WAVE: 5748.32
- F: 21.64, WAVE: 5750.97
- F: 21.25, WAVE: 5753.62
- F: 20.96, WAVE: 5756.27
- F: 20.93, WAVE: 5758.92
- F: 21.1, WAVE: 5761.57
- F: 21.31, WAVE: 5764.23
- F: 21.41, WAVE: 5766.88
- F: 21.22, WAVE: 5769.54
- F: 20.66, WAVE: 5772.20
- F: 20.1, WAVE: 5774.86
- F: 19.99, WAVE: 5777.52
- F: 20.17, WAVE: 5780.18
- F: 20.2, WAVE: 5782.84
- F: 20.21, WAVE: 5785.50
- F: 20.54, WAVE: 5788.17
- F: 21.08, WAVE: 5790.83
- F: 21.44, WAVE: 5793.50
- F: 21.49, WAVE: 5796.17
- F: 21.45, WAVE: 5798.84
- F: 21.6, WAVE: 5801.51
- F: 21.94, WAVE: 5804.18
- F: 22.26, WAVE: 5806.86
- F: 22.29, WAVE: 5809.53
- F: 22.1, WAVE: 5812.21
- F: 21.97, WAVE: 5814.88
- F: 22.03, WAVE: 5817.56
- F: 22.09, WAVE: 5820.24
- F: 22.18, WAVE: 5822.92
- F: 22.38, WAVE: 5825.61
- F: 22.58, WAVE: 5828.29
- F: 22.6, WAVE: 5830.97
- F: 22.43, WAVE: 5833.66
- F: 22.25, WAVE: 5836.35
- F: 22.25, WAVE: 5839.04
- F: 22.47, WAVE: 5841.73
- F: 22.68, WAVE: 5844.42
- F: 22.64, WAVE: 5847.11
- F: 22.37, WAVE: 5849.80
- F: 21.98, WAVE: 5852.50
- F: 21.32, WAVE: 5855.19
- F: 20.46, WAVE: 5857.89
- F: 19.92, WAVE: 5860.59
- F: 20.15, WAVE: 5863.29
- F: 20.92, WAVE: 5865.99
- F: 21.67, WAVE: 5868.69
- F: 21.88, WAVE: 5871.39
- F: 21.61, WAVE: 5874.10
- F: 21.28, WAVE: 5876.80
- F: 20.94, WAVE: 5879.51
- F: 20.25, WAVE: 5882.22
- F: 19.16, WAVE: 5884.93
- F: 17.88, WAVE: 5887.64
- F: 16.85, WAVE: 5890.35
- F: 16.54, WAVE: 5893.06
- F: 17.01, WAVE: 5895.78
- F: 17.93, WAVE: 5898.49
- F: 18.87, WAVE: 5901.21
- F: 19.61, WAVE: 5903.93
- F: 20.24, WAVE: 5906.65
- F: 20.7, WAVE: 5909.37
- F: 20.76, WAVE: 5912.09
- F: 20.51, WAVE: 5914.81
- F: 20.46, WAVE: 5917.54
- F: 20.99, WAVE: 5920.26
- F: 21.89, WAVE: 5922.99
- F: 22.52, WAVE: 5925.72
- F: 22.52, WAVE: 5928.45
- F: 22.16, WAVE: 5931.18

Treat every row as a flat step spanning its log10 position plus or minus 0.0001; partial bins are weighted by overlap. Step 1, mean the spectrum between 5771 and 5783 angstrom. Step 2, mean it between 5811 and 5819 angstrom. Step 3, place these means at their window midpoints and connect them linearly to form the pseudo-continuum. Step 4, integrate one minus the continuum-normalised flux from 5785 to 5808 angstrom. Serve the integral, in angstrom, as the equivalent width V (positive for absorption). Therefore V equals -0.2 angstrom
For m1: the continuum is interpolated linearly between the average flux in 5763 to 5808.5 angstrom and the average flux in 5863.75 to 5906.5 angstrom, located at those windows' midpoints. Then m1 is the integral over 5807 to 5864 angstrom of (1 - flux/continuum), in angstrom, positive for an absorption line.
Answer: -4.8 angstrom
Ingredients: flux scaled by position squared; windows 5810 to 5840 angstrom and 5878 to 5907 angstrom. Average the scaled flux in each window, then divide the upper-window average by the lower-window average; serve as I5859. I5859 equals 0.86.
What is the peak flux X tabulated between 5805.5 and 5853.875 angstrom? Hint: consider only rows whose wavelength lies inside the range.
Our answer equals 22.68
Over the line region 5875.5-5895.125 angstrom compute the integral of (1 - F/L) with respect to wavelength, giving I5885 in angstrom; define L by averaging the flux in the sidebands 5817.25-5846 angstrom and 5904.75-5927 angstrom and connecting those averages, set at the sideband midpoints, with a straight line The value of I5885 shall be 2.4 angstrom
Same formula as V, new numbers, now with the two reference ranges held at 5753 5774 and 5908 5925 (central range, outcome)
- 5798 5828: -1.5 angstrom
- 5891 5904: 2.0 angstrom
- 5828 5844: -1.1 angstrom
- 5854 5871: 0.2 angstrom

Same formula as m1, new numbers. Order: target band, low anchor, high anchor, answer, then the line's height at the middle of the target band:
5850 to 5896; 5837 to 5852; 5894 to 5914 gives 1.83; 20.9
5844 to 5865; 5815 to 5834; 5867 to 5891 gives -0.18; 21.2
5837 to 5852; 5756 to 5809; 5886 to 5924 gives -1.71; 20.1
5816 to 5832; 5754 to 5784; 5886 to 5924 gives -1.70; 20.2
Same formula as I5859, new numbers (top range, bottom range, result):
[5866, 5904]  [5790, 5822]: 0.91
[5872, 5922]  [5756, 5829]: 0.95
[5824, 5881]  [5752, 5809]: 1.06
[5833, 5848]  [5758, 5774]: 1.09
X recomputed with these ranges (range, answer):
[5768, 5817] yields 22.29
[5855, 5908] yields 21.88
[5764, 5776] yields 21.41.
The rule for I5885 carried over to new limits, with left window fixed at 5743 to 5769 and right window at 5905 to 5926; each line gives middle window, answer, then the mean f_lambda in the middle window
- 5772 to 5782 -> 0.5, 20.2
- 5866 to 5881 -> -0.3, 21.4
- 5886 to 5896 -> 1.8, 17.1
